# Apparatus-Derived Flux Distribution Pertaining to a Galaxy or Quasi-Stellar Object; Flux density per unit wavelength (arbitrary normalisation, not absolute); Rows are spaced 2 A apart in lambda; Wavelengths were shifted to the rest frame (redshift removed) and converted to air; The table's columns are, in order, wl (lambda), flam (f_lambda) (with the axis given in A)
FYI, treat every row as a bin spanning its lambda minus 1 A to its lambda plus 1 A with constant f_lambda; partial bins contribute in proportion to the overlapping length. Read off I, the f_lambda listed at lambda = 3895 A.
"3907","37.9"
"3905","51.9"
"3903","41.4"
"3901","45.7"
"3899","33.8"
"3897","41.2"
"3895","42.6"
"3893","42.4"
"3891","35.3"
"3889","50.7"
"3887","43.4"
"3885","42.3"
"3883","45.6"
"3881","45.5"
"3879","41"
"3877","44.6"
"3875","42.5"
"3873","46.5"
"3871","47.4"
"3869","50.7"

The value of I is 42.6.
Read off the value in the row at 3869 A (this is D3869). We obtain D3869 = 50.7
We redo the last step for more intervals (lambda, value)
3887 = 43.4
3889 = 50.7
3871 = 47.4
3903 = 41.4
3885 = 42.3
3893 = 42.4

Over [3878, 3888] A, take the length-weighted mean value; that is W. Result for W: 43.6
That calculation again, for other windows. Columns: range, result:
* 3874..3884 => 43.8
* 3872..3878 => 44.5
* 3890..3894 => 38.8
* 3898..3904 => 40.3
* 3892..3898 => 42.1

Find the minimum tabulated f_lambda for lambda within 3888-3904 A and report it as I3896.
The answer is 33.8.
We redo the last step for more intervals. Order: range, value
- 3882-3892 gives 35.3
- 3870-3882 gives 41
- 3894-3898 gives 41.2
